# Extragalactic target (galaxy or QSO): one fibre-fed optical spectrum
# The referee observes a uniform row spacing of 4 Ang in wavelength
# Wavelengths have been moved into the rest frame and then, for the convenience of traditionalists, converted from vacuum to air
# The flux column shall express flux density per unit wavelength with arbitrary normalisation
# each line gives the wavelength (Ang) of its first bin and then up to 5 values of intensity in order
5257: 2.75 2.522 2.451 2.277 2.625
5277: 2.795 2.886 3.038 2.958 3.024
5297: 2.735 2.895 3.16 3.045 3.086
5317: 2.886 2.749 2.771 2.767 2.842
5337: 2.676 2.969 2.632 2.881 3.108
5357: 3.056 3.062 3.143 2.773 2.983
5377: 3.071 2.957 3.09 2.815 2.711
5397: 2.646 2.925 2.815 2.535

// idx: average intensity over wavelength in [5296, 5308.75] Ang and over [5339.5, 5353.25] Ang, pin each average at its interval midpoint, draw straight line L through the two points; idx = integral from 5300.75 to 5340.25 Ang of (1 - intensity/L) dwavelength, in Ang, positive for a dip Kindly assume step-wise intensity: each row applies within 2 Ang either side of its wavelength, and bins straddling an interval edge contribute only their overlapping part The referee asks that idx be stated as 0.5 Ang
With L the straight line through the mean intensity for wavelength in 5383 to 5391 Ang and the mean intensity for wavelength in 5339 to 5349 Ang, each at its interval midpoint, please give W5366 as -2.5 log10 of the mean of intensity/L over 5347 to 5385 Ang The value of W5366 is -0.045 mag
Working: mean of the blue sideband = 2.82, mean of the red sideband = 2.95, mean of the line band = 3.01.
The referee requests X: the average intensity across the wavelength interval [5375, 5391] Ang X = 2.98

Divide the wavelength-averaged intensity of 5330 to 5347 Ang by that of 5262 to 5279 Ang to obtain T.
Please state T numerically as 1.1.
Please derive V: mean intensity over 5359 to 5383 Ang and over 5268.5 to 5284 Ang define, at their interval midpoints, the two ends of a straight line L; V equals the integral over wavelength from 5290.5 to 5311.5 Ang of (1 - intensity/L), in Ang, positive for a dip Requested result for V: -1.4 Ang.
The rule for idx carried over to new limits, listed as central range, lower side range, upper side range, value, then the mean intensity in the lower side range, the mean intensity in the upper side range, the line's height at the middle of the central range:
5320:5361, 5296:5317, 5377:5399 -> 1.1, 2.99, 2.86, 2.94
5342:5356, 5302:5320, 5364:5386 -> 0.5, 3.02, 2.99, 3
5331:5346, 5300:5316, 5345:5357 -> 0.9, 3.05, 2.94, 2.97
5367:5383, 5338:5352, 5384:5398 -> -0.7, 2.84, 2.81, 2.82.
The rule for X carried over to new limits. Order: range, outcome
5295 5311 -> 2.96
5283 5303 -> 2.93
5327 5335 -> 2.8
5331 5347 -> 2.78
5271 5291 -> 2.86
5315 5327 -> 2.8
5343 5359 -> 2.92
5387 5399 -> 2.72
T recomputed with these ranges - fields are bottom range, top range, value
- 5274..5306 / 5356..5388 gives 1.03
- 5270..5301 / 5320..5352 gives 0.98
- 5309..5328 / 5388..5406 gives 0.96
